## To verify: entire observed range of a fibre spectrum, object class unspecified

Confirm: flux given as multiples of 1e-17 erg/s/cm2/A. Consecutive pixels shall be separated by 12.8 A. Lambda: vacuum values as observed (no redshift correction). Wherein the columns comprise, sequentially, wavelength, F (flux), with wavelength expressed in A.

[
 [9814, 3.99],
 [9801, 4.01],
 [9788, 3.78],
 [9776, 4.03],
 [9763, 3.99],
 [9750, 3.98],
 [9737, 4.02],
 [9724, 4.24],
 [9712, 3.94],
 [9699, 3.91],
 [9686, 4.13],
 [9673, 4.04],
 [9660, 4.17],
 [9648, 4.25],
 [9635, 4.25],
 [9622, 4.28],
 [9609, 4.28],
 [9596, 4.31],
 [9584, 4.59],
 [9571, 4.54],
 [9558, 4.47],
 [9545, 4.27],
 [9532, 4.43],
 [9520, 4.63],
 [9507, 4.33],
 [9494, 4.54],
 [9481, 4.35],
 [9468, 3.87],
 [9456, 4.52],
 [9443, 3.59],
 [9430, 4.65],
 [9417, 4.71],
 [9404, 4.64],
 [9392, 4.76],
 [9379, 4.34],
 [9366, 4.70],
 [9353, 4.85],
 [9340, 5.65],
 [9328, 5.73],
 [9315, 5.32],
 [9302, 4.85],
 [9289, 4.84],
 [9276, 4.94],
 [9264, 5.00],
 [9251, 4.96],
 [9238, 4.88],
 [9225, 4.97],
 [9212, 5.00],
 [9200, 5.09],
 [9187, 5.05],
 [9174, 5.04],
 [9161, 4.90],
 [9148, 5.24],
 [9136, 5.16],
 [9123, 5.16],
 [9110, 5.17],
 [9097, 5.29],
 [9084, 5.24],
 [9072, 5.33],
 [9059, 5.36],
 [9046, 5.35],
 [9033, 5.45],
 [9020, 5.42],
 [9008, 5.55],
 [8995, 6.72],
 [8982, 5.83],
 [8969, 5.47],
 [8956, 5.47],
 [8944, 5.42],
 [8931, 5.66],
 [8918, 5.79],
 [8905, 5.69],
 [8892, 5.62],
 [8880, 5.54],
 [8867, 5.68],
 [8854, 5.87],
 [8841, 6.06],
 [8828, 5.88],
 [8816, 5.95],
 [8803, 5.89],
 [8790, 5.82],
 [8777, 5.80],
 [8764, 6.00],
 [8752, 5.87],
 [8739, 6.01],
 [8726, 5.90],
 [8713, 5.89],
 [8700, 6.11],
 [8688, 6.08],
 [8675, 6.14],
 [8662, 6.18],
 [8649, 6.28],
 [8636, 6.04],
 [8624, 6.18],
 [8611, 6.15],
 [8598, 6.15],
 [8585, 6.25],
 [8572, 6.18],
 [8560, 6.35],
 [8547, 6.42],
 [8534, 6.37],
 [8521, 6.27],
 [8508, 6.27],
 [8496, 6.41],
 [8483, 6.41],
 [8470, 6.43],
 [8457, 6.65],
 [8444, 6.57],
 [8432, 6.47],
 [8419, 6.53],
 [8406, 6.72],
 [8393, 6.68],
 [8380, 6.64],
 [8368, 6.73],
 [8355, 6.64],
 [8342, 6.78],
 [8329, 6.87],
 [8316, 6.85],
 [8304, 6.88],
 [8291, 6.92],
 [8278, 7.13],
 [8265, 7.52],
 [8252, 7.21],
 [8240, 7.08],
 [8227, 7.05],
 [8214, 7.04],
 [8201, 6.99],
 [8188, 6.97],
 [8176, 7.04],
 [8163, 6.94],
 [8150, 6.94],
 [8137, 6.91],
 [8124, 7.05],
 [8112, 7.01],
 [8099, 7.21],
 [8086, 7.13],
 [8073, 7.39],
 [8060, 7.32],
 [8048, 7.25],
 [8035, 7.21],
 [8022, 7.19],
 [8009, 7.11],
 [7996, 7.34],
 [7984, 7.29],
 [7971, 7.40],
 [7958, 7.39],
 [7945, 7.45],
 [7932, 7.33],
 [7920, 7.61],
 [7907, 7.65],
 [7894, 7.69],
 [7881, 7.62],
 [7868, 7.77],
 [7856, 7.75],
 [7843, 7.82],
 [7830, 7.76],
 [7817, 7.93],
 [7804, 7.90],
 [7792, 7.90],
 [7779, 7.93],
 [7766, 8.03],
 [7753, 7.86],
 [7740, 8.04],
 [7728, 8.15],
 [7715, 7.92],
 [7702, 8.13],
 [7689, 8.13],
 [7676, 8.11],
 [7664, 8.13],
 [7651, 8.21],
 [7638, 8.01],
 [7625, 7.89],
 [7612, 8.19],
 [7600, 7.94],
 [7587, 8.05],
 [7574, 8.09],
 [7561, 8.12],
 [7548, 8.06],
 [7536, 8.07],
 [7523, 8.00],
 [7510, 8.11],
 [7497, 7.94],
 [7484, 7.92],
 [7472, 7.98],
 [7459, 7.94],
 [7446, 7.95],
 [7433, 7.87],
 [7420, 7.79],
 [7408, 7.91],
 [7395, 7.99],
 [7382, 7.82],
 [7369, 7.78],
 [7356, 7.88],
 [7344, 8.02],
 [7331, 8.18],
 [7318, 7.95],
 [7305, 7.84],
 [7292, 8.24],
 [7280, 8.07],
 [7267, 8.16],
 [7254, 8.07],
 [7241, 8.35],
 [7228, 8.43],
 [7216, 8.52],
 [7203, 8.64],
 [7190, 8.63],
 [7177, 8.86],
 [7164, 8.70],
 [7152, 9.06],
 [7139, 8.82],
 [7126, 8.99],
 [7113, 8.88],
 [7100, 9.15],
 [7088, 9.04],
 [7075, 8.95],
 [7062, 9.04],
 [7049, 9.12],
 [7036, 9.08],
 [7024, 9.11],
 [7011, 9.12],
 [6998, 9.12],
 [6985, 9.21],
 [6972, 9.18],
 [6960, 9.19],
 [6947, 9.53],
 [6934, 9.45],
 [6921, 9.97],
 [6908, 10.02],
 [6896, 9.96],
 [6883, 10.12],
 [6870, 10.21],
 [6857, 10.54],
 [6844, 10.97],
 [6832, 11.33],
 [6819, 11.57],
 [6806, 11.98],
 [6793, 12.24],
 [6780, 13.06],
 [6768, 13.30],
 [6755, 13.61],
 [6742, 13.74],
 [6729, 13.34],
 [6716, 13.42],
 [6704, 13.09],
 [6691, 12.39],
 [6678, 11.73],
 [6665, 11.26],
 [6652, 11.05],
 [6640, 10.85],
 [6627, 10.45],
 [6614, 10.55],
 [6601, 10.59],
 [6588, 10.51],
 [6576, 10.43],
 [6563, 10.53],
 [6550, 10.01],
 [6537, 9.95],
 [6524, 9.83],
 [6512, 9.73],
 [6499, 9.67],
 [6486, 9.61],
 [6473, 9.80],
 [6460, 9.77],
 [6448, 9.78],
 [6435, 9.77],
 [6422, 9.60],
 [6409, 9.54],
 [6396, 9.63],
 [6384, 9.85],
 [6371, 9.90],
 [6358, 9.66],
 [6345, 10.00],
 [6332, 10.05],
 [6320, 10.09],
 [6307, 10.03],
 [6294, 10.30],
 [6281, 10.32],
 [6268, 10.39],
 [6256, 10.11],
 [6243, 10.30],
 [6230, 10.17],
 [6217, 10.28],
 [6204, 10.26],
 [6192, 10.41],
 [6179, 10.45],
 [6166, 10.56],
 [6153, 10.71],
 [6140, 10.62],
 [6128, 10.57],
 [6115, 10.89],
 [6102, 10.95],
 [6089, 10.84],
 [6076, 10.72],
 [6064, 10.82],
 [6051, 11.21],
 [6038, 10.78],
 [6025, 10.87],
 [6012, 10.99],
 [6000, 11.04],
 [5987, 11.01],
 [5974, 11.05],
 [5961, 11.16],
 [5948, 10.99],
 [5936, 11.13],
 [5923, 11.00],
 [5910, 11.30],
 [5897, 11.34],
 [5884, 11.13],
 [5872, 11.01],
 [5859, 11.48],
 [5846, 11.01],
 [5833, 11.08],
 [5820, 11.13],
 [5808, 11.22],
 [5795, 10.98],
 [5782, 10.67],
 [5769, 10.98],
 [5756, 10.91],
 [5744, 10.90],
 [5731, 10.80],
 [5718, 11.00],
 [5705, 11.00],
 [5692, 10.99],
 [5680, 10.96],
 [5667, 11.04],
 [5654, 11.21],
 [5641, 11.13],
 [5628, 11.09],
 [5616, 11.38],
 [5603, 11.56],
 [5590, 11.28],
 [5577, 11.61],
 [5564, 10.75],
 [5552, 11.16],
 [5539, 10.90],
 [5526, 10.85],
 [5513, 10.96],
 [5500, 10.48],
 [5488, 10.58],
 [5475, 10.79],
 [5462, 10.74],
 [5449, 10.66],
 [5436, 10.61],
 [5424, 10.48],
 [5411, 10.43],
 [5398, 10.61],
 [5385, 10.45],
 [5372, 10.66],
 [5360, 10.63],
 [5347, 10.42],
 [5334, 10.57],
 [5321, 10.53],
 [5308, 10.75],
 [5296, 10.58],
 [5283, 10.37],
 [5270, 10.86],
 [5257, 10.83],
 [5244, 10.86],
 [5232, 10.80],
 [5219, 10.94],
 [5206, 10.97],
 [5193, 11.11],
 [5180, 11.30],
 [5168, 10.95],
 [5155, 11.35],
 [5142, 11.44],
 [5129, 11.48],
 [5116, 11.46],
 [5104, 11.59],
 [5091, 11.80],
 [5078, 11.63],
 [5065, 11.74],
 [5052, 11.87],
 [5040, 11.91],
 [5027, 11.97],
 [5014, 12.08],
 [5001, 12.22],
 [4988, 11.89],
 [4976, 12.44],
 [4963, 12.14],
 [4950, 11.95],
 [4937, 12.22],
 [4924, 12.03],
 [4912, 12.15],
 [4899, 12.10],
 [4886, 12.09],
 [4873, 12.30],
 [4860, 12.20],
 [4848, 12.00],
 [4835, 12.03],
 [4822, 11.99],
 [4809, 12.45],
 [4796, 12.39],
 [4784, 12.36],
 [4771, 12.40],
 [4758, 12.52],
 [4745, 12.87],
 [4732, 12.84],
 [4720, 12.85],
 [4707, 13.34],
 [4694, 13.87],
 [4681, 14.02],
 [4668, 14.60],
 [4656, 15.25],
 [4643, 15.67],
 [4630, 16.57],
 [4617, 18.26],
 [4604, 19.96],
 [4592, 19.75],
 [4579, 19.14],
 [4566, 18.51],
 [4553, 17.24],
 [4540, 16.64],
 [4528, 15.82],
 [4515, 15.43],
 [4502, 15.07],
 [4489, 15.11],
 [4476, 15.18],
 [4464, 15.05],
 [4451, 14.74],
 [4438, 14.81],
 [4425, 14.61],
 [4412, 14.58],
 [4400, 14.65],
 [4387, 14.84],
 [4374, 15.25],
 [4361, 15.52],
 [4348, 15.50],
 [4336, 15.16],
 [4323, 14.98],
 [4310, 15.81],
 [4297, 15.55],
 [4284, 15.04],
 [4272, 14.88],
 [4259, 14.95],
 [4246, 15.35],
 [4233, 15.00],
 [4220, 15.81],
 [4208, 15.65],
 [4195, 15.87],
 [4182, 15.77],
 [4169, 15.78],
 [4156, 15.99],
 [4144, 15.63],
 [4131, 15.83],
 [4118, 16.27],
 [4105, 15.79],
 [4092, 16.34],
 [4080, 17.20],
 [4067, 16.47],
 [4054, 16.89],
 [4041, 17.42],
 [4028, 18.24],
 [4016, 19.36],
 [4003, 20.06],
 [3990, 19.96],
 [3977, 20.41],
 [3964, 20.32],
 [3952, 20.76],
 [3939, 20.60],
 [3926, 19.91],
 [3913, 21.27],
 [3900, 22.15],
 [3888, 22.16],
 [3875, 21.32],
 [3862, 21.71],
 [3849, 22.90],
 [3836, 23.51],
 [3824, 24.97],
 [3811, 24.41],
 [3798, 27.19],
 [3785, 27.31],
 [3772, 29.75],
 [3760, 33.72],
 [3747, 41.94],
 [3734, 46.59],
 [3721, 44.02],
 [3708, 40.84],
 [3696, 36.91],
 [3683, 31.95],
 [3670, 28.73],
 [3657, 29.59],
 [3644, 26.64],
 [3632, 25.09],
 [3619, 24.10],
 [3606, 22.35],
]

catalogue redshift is 1.412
